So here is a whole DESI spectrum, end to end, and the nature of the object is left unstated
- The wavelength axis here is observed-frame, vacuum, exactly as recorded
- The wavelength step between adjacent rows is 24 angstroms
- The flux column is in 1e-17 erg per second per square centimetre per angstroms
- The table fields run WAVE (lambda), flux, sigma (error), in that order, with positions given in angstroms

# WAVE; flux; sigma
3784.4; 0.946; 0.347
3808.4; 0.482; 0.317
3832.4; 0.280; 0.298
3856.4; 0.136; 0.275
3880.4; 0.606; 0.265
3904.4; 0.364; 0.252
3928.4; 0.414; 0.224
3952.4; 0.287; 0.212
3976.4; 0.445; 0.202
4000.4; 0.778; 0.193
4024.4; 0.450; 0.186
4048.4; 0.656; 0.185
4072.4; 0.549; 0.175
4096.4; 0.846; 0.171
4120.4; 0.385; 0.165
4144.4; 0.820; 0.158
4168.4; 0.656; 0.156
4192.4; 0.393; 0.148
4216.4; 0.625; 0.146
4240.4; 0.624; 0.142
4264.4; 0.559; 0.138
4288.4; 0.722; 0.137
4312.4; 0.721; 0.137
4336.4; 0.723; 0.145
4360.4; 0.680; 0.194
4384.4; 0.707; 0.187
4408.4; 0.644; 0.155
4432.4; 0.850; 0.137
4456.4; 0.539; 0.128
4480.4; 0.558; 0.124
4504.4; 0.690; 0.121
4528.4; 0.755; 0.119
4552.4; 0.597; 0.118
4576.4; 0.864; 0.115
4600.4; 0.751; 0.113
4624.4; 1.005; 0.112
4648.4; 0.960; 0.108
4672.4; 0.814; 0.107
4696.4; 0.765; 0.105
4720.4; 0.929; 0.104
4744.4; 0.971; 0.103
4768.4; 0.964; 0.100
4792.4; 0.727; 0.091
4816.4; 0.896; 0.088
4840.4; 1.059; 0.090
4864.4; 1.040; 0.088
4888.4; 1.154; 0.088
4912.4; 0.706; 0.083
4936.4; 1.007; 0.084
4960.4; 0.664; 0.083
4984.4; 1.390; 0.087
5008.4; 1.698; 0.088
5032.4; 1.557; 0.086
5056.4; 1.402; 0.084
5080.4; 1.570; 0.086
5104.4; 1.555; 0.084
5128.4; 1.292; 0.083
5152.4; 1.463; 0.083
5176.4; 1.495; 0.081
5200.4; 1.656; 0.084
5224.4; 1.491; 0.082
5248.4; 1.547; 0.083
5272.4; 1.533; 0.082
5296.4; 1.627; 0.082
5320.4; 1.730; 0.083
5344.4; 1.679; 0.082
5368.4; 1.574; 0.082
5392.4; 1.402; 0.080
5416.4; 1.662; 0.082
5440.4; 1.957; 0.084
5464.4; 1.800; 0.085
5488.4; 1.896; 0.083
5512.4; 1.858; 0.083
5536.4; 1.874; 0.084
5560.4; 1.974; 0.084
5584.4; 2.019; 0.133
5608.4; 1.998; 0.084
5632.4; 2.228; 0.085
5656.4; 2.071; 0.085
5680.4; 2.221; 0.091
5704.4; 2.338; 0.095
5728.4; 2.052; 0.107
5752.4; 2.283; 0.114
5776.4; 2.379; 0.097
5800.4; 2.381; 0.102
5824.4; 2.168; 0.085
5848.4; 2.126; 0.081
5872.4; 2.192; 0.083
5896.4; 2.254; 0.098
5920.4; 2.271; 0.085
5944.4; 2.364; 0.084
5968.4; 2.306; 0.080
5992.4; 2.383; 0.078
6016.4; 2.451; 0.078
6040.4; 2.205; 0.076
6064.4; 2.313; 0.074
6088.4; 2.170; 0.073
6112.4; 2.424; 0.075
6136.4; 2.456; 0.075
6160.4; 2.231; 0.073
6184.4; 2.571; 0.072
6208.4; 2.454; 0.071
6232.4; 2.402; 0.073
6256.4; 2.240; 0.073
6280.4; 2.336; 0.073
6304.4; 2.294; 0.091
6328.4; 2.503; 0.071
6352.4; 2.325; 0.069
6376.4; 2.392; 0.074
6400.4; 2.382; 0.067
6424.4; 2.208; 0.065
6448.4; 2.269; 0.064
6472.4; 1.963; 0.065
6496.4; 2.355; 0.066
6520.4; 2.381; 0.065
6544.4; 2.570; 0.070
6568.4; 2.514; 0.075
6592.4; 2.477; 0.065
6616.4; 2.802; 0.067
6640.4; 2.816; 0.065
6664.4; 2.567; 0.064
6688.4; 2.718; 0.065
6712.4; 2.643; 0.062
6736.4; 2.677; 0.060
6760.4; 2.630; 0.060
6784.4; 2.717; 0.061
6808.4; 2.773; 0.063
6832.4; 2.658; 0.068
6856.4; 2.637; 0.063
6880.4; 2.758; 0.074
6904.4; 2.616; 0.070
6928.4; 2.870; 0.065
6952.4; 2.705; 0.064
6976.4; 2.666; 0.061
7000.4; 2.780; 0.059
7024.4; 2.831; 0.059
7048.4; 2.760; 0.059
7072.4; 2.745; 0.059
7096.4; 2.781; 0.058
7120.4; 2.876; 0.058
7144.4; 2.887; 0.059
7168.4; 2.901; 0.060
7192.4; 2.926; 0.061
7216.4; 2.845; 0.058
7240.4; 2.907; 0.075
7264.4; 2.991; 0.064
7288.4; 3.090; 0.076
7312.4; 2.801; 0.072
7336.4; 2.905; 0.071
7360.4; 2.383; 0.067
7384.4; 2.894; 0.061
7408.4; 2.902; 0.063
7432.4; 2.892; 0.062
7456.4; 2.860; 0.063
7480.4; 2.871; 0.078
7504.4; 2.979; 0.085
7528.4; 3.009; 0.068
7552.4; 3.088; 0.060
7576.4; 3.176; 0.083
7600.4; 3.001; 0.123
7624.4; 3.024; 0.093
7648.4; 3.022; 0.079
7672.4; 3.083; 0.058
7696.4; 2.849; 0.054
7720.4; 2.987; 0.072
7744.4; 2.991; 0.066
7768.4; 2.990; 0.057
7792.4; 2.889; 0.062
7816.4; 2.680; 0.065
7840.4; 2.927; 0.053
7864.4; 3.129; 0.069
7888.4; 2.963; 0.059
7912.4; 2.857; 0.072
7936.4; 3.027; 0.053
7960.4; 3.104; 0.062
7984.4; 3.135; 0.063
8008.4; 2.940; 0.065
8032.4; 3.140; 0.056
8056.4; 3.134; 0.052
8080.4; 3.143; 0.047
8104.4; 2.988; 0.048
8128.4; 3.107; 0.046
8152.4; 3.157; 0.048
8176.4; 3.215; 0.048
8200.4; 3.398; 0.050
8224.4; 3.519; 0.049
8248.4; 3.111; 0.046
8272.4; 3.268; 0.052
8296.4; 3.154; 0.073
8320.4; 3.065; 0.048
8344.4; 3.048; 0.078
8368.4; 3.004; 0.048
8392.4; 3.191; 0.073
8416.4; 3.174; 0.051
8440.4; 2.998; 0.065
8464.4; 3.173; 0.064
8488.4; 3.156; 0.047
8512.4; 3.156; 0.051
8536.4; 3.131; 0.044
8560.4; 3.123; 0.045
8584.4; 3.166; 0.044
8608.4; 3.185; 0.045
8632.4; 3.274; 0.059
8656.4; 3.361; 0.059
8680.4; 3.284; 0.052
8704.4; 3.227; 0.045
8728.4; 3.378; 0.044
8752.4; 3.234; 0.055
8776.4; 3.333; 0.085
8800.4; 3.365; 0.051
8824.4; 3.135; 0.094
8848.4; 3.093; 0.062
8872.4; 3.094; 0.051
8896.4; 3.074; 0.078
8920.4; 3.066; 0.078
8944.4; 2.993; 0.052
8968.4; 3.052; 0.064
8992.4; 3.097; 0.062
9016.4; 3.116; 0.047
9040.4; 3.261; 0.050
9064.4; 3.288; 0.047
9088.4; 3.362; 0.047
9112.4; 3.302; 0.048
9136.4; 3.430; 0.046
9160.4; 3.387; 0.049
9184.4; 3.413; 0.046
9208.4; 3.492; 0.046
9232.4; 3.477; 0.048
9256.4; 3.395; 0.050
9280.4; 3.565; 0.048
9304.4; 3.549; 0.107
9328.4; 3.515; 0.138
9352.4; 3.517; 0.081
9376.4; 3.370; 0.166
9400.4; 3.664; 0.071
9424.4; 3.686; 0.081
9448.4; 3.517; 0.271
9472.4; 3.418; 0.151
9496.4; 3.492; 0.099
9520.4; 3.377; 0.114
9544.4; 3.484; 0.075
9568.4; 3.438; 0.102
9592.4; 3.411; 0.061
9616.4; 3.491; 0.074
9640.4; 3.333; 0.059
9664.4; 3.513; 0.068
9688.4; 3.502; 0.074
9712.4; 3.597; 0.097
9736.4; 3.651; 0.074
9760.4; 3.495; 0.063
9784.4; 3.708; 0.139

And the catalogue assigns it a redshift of 0.249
